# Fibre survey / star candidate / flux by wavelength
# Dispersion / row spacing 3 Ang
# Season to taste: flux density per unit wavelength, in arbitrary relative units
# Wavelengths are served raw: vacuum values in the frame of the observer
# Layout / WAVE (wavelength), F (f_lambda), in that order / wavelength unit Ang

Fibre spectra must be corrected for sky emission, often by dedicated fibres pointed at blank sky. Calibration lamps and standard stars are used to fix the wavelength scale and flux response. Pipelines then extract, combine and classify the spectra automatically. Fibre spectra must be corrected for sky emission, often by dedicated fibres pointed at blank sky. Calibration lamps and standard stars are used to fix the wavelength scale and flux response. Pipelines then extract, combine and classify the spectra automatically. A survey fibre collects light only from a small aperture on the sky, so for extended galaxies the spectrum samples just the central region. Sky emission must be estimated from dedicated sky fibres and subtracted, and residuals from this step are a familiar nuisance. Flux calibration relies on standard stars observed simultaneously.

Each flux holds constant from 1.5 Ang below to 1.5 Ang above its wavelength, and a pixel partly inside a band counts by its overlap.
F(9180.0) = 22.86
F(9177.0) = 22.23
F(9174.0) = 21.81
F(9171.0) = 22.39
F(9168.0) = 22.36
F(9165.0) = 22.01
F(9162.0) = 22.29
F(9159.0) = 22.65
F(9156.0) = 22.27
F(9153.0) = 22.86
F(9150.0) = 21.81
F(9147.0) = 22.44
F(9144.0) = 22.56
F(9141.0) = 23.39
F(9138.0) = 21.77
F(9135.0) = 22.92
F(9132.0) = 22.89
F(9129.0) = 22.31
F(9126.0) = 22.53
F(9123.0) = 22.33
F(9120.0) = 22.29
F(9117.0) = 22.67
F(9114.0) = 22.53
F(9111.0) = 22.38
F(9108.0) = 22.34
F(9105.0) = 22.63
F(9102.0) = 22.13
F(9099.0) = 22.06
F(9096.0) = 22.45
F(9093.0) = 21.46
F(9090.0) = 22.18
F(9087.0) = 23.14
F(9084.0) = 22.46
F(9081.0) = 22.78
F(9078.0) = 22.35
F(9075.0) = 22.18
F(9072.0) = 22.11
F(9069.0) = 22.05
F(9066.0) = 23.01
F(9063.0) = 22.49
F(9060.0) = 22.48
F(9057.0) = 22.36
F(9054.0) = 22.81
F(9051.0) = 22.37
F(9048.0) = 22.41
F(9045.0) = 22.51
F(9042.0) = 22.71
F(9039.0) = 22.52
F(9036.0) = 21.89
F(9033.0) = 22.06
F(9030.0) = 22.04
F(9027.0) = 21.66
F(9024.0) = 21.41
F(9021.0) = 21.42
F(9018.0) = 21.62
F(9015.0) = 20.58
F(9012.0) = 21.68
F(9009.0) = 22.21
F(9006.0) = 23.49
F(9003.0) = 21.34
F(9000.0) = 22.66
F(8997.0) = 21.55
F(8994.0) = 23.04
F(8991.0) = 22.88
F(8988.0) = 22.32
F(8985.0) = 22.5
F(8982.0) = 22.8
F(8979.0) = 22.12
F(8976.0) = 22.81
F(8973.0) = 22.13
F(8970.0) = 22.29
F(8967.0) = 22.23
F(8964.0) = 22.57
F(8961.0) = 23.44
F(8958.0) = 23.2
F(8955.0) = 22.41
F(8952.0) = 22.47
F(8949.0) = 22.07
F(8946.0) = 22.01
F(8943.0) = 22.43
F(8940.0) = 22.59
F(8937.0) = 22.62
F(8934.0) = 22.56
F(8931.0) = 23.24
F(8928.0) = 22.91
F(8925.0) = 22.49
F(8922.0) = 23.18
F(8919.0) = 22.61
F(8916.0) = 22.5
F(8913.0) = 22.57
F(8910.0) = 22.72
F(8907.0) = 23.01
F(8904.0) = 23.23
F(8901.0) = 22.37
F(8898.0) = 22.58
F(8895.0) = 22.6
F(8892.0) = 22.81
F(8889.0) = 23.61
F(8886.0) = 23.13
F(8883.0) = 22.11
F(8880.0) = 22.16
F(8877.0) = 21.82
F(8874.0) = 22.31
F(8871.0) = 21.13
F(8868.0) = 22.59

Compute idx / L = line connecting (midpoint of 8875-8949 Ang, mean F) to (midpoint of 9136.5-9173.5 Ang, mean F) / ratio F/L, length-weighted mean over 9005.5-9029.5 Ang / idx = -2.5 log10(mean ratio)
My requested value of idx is 0.04 mag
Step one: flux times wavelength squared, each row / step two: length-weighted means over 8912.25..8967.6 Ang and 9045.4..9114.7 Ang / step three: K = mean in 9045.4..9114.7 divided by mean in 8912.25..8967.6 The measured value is 1.0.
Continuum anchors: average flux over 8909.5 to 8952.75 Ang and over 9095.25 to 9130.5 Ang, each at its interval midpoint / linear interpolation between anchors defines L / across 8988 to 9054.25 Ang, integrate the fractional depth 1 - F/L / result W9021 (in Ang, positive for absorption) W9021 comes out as 1.1 Ang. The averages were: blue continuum 22.6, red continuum 22.4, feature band 22.1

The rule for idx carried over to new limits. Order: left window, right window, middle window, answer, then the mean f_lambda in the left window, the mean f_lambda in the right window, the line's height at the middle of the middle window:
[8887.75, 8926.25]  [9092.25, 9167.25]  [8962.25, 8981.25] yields 0.01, 22.8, 22.4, 22.7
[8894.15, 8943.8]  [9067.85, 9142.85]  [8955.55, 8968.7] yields -0.01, 22.7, 22.4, 22.7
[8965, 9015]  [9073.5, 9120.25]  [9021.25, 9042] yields 0.02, 22.3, 22.4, 22.3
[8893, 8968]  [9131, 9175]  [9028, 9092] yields 0.01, 22.7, 22.4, 22.5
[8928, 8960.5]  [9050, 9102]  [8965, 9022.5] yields 0.02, 22.6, 22.4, 22.5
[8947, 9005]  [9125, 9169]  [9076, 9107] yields 0.01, 22.5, 22.5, 22.5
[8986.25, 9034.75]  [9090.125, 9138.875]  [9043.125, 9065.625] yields -0.02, 22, 22.4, 22.2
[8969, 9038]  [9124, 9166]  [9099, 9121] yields 0.00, 22.1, 22.5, 22.4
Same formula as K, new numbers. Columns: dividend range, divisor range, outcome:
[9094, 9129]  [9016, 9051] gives 1.03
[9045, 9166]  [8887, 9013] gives 1.03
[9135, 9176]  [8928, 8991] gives 1.04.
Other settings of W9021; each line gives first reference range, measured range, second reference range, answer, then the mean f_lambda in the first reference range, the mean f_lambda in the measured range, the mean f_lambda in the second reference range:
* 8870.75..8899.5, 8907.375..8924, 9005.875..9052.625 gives -0.26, 22.5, 22.7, 22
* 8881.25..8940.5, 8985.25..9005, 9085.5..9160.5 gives 0.26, 22.8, 22.3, 22.4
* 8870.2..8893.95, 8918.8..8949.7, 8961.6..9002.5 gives -0.26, 22.4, 22.6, 22.4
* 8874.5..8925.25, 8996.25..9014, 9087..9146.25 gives 0.33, 22.7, 22.1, 22.4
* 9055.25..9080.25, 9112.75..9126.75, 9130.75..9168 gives -0.01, 22.4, 22.5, 22.5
